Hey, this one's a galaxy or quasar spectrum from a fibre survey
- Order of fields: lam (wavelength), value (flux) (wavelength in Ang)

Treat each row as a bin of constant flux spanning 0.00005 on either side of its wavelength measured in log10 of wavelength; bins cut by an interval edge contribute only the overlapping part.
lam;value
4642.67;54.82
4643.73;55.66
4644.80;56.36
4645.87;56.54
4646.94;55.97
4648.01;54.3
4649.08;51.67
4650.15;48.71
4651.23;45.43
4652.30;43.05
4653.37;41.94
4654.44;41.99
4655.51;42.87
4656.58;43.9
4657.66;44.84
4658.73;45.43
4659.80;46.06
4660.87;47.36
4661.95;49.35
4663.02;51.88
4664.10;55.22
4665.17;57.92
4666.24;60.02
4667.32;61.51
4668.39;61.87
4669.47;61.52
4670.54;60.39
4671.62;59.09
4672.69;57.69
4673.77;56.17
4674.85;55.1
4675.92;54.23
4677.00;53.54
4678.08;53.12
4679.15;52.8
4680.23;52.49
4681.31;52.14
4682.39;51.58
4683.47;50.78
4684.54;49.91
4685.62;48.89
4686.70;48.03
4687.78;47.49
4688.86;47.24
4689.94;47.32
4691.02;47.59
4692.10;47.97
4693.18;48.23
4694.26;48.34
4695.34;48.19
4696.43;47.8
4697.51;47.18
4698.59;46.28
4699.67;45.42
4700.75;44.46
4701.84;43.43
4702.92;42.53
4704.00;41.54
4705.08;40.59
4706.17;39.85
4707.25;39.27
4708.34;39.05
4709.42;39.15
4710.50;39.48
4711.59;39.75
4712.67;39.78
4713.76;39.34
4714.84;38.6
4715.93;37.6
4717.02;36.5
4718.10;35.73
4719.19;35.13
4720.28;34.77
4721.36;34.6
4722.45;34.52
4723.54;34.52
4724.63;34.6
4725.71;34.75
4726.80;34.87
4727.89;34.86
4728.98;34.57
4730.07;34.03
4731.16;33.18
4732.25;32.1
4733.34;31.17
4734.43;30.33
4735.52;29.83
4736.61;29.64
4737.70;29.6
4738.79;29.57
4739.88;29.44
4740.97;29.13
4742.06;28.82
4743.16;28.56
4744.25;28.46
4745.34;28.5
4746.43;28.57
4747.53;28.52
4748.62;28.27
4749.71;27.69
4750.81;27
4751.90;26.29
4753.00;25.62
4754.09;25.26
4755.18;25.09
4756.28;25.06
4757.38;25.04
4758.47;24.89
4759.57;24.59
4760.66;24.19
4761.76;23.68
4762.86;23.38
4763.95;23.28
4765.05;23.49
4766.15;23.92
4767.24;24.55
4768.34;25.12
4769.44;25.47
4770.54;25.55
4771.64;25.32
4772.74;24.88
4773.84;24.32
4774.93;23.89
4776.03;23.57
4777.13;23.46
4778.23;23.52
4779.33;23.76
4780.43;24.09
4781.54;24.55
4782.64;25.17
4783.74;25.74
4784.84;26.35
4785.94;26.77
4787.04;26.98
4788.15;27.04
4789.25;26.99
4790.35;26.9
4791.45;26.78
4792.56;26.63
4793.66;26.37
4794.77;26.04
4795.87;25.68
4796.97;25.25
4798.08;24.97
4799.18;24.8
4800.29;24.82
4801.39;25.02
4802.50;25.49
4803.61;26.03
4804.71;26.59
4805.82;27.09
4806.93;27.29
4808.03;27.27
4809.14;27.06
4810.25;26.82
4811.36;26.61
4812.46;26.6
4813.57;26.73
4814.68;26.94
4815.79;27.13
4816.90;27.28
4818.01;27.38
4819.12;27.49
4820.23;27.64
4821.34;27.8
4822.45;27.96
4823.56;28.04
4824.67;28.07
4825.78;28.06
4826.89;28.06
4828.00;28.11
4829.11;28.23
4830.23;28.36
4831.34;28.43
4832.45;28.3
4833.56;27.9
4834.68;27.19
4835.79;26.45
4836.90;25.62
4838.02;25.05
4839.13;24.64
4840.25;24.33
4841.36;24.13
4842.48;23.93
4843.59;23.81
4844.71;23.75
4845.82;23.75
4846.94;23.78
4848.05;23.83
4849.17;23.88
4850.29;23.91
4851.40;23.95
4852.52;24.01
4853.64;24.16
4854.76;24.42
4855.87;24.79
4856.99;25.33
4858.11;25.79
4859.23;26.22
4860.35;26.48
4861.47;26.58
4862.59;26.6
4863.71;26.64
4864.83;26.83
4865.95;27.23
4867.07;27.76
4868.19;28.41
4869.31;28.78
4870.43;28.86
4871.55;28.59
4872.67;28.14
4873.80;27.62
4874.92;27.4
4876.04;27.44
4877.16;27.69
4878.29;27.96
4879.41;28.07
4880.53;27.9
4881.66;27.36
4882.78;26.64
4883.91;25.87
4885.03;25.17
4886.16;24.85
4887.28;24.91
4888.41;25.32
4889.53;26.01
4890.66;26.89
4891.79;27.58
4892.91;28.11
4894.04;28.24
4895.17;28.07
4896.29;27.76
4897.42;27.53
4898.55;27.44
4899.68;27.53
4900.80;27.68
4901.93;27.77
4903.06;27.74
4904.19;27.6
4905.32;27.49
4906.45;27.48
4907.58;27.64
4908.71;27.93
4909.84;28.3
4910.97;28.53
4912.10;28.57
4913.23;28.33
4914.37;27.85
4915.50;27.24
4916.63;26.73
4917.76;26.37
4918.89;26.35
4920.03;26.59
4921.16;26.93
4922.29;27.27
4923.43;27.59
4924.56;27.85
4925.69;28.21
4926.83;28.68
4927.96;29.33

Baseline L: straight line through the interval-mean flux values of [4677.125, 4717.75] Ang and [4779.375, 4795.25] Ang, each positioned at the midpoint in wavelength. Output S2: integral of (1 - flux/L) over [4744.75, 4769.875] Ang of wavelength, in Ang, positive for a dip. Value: 5.4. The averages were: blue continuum 45.2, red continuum 26.1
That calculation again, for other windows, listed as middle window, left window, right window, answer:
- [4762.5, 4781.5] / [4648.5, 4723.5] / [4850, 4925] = 7.0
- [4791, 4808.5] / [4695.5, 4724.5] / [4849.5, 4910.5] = 3.7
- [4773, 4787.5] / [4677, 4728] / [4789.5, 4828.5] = 3.0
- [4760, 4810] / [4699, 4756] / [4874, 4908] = 9.8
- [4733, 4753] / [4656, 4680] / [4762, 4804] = 3.7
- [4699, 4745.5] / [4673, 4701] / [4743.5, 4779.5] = 3.4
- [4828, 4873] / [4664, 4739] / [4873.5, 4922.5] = 7.6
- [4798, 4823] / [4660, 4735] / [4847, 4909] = 5.1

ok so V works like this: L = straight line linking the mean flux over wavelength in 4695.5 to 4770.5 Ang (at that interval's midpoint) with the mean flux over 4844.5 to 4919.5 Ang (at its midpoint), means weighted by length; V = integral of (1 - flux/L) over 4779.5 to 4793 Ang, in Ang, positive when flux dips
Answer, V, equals 2.0 Ang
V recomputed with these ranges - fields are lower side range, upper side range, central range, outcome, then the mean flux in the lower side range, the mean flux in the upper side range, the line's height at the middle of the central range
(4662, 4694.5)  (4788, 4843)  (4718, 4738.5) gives 4.9 Ang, 53.3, 26.7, 43.6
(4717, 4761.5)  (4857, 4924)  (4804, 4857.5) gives 4.1 Ang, 30.1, 27.3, 28.4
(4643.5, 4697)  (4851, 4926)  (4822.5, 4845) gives 4.5 Ang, 51.3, 27.1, 33.1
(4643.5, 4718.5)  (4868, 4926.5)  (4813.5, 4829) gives 3.2 Ang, 48.3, 27.4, 34.8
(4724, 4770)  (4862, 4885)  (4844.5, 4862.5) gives 1.9 Ang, 28.2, 27.5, 27.6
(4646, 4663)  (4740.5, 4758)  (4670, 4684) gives -4.0 Ang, 47.2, 27.2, 42.5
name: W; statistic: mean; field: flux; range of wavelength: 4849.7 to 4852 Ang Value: 23.9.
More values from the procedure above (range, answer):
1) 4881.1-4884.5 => 26.6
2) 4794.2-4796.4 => 25.8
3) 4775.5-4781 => 23.6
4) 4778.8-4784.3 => 24.6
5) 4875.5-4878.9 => 27.7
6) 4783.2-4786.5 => 26.3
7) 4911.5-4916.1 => 28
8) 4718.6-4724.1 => 34.7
